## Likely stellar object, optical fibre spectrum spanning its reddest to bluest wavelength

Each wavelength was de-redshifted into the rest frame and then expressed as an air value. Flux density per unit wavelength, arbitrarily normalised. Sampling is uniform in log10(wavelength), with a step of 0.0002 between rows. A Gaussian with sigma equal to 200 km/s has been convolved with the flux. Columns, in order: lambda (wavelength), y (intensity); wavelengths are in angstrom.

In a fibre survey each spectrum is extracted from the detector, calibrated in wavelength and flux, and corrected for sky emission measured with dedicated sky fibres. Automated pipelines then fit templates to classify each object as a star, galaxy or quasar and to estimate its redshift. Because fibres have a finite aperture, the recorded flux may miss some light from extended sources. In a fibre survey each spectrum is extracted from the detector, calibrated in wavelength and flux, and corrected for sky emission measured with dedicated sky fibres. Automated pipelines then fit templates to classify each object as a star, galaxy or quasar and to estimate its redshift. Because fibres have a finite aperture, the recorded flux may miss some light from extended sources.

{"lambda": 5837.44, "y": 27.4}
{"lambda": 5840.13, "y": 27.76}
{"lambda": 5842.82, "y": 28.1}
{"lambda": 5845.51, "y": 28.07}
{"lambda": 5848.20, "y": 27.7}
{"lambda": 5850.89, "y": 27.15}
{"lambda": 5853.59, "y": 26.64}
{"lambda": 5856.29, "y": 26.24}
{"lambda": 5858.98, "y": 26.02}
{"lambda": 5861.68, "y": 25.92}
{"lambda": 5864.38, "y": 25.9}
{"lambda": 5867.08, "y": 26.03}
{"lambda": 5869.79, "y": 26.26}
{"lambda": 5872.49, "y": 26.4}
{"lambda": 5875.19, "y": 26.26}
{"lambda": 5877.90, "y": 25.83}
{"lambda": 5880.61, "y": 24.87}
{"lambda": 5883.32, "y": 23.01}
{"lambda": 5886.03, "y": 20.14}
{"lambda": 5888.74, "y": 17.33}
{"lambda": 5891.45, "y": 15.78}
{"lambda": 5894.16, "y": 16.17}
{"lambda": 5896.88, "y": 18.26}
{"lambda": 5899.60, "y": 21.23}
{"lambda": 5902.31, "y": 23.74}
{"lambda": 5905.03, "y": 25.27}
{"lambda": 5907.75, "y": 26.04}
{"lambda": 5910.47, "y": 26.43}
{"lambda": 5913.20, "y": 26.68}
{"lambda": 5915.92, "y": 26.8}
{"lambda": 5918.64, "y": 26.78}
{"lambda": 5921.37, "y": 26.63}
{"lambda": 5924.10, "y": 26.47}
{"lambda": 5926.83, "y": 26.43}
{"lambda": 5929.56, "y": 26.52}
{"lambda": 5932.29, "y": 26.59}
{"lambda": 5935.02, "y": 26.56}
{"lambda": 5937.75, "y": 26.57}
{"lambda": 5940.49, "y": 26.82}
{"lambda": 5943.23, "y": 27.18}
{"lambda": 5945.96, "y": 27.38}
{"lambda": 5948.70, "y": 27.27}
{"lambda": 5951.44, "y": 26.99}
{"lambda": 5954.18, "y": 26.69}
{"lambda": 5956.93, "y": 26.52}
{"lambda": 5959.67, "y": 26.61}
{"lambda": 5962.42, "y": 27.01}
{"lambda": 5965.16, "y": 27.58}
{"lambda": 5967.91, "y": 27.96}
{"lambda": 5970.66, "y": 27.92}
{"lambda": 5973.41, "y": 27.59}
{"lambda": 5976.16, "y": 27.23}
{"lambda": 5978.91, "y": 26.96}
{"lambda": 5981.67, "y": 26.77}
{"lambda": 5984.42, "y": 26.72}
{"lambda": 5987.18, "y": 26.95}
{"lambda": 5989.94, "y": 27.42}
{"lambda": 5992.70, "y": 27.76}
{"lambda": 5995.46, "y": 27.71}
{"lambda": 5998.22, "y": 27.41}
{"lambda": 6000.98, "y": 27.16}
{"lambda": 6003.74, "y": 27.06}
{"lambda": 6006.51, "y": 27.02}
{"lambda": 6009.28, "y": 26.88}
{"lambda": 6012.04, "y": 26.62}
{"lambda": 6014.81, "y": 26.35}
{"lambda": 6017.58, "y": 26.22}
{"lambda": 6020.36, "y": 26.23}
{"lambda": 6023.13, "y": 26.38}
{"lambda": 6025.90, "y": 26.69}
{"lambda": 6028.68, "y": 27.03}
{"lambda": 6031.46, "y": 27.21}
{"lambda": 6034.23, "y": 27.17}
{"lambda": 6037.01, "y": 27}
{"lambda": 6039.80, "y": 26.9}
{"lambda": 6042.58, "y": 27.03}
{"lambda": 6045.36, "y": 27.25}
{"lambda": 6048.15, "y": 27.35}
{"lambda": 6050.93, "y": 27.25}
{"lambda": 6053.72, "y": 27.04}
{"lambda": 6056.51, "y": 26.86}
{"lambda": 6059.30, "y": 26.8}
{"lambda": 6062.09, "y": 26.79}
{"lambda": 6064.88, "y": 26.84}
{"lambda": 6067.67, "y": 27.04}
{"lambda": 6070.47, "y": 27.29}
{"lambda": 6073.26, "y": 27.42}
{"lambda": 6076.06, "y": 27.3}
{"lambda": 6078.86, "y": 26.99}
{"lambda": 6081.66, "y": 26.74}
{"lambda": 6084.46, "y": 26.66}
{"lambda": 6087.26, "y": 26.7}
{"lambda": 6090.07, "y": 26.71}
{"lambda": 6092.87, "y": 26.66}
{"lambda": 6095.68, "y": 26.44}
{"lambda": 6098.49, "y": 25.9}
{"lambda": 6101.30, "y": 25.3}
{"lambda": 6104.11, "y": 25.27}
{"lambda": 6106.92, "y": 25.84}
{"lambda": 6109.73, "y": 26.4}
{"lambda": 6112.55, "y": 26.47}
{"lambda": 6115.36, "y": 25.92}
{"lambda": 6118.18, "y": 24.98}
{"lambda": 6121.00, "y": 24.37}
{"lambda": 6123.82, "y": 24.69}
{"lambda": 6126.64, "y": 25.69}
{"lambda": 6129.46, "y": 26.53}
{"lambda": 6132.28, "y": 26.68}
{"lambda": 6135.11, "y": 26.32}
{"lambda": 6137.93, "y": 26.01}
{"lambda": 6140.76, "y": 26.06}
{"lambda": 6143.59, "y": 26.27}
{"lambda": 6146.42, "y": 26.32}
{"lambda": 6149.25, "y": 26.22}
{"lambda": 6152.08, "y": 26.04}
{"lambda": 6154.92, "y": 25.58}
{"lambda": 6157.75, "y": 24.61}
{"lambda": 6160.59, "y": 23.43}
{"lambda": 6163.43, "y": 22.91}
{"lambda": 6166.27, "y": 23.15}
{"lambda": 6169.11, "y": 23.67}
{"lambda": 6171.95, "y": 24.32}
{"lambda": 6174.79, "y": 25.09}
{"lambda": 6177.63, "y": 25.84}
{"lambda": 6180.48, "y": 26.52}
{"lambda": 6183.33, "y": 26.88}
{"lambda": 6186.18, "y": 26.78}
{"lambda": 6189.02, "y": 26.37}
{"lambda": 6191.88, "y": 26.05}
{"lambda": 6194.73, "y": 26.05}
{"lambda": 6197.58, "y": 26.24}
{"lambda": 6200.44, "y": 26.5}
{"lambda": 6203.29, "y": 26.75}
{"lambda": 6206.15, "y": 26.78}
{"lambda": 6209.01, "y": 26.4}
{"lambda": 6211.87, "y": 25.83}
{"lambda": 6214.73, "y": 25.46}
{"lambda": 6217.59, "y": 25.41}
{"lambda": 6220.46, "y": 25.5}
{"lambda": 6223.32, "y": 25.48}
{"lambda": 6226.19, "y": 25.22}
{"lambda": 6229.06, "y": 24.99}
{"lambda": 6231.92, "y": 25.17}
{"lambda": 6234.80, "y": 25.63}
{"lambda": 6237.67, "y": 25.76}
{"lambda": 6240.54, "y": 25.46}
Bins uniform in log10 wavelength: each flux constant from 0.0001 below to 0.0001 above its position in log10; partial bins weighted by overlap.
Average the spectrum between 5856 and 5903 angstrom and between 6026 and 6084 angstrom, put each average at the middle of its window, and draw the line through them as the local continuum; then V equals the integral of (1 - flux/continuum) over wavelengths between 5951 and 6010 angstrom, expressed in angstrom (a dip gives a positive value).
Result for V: -4.3 angstrom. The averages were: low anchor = 23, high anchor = 27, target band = 27.2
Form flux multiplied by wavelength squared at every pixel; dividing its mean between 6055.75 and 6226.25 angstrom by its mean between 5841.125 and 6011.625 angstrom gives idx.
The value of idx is 1.1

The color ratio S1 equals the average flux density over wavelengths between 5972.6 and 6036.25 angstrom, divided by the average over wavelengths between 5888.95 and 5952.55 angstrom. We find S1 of 1.1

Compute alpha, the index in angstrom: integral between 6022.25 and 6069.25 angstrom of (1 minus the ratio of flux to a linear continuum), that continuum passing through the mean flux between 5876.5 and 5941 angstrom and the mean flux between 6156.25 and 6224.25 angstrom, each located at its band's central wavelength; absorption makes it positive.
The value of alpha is -4.3 angstrom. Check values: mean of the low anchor 24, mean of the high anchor 25.5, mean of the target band 27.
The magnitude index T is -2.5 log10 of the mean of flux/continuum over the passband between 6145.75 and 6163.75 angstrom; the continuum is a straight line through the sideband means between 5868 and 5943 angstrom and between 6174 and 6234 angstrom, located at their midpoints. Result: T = 0.03 mag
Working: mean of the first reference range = 24.3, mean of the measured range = 25.1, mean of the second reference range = 26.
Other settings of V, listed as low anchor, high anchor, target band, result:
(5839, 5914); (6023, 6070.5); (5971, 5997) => -1.2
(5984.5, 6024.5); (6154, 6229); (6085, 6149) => 0.2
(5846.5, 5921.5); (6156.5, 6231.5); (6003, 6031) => -2.1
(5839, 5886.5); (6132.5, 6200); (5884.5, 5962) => 3.7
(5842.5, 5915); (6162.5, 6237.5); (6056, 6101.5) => -3.0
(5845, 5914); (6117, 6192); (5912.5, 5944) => -3.0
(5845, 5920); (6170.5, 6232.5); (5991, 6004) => -1.3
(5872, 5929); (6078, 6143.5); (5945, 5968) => -2.6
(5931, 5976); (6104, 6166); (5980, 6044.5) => -0.9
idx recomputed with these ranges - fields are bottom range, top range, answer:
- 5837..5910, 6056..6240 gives 1.16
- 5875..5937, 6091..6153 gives 1.17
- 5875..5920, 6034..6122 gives 1.23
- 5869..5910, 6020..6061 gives 1.26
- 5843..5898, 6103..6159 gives 1.17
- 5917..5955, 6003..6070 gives 1.04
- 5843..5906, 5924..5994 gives 1.16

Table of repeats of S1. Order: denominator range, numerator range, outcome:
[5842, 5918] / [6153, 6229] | 1.04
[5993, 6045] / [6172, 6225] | 0.97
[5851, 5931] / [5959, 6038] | 1.11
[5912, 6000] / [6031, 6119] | 0.99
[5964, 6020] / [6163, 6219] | 0.95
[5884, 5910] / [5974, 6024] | 1.30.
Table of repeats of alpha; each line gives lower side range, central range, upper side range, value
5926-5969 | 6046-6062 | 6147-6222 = -0.4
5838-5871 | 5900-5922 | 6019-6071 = 0.9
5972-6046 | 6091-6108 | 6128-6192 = 0.1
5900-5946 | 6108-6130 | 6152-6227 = 0.1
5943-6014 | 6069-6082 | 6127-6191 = -0.4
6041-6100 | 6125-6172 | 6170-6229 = 1.8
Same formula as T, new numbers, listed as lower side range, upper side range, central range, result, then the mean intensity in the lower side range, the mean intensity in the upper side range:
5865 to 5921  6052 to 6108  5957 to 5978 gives -0.11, 23.6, 26.6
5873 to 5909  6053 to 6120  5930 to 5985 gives -0.15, 21.9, 26.5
